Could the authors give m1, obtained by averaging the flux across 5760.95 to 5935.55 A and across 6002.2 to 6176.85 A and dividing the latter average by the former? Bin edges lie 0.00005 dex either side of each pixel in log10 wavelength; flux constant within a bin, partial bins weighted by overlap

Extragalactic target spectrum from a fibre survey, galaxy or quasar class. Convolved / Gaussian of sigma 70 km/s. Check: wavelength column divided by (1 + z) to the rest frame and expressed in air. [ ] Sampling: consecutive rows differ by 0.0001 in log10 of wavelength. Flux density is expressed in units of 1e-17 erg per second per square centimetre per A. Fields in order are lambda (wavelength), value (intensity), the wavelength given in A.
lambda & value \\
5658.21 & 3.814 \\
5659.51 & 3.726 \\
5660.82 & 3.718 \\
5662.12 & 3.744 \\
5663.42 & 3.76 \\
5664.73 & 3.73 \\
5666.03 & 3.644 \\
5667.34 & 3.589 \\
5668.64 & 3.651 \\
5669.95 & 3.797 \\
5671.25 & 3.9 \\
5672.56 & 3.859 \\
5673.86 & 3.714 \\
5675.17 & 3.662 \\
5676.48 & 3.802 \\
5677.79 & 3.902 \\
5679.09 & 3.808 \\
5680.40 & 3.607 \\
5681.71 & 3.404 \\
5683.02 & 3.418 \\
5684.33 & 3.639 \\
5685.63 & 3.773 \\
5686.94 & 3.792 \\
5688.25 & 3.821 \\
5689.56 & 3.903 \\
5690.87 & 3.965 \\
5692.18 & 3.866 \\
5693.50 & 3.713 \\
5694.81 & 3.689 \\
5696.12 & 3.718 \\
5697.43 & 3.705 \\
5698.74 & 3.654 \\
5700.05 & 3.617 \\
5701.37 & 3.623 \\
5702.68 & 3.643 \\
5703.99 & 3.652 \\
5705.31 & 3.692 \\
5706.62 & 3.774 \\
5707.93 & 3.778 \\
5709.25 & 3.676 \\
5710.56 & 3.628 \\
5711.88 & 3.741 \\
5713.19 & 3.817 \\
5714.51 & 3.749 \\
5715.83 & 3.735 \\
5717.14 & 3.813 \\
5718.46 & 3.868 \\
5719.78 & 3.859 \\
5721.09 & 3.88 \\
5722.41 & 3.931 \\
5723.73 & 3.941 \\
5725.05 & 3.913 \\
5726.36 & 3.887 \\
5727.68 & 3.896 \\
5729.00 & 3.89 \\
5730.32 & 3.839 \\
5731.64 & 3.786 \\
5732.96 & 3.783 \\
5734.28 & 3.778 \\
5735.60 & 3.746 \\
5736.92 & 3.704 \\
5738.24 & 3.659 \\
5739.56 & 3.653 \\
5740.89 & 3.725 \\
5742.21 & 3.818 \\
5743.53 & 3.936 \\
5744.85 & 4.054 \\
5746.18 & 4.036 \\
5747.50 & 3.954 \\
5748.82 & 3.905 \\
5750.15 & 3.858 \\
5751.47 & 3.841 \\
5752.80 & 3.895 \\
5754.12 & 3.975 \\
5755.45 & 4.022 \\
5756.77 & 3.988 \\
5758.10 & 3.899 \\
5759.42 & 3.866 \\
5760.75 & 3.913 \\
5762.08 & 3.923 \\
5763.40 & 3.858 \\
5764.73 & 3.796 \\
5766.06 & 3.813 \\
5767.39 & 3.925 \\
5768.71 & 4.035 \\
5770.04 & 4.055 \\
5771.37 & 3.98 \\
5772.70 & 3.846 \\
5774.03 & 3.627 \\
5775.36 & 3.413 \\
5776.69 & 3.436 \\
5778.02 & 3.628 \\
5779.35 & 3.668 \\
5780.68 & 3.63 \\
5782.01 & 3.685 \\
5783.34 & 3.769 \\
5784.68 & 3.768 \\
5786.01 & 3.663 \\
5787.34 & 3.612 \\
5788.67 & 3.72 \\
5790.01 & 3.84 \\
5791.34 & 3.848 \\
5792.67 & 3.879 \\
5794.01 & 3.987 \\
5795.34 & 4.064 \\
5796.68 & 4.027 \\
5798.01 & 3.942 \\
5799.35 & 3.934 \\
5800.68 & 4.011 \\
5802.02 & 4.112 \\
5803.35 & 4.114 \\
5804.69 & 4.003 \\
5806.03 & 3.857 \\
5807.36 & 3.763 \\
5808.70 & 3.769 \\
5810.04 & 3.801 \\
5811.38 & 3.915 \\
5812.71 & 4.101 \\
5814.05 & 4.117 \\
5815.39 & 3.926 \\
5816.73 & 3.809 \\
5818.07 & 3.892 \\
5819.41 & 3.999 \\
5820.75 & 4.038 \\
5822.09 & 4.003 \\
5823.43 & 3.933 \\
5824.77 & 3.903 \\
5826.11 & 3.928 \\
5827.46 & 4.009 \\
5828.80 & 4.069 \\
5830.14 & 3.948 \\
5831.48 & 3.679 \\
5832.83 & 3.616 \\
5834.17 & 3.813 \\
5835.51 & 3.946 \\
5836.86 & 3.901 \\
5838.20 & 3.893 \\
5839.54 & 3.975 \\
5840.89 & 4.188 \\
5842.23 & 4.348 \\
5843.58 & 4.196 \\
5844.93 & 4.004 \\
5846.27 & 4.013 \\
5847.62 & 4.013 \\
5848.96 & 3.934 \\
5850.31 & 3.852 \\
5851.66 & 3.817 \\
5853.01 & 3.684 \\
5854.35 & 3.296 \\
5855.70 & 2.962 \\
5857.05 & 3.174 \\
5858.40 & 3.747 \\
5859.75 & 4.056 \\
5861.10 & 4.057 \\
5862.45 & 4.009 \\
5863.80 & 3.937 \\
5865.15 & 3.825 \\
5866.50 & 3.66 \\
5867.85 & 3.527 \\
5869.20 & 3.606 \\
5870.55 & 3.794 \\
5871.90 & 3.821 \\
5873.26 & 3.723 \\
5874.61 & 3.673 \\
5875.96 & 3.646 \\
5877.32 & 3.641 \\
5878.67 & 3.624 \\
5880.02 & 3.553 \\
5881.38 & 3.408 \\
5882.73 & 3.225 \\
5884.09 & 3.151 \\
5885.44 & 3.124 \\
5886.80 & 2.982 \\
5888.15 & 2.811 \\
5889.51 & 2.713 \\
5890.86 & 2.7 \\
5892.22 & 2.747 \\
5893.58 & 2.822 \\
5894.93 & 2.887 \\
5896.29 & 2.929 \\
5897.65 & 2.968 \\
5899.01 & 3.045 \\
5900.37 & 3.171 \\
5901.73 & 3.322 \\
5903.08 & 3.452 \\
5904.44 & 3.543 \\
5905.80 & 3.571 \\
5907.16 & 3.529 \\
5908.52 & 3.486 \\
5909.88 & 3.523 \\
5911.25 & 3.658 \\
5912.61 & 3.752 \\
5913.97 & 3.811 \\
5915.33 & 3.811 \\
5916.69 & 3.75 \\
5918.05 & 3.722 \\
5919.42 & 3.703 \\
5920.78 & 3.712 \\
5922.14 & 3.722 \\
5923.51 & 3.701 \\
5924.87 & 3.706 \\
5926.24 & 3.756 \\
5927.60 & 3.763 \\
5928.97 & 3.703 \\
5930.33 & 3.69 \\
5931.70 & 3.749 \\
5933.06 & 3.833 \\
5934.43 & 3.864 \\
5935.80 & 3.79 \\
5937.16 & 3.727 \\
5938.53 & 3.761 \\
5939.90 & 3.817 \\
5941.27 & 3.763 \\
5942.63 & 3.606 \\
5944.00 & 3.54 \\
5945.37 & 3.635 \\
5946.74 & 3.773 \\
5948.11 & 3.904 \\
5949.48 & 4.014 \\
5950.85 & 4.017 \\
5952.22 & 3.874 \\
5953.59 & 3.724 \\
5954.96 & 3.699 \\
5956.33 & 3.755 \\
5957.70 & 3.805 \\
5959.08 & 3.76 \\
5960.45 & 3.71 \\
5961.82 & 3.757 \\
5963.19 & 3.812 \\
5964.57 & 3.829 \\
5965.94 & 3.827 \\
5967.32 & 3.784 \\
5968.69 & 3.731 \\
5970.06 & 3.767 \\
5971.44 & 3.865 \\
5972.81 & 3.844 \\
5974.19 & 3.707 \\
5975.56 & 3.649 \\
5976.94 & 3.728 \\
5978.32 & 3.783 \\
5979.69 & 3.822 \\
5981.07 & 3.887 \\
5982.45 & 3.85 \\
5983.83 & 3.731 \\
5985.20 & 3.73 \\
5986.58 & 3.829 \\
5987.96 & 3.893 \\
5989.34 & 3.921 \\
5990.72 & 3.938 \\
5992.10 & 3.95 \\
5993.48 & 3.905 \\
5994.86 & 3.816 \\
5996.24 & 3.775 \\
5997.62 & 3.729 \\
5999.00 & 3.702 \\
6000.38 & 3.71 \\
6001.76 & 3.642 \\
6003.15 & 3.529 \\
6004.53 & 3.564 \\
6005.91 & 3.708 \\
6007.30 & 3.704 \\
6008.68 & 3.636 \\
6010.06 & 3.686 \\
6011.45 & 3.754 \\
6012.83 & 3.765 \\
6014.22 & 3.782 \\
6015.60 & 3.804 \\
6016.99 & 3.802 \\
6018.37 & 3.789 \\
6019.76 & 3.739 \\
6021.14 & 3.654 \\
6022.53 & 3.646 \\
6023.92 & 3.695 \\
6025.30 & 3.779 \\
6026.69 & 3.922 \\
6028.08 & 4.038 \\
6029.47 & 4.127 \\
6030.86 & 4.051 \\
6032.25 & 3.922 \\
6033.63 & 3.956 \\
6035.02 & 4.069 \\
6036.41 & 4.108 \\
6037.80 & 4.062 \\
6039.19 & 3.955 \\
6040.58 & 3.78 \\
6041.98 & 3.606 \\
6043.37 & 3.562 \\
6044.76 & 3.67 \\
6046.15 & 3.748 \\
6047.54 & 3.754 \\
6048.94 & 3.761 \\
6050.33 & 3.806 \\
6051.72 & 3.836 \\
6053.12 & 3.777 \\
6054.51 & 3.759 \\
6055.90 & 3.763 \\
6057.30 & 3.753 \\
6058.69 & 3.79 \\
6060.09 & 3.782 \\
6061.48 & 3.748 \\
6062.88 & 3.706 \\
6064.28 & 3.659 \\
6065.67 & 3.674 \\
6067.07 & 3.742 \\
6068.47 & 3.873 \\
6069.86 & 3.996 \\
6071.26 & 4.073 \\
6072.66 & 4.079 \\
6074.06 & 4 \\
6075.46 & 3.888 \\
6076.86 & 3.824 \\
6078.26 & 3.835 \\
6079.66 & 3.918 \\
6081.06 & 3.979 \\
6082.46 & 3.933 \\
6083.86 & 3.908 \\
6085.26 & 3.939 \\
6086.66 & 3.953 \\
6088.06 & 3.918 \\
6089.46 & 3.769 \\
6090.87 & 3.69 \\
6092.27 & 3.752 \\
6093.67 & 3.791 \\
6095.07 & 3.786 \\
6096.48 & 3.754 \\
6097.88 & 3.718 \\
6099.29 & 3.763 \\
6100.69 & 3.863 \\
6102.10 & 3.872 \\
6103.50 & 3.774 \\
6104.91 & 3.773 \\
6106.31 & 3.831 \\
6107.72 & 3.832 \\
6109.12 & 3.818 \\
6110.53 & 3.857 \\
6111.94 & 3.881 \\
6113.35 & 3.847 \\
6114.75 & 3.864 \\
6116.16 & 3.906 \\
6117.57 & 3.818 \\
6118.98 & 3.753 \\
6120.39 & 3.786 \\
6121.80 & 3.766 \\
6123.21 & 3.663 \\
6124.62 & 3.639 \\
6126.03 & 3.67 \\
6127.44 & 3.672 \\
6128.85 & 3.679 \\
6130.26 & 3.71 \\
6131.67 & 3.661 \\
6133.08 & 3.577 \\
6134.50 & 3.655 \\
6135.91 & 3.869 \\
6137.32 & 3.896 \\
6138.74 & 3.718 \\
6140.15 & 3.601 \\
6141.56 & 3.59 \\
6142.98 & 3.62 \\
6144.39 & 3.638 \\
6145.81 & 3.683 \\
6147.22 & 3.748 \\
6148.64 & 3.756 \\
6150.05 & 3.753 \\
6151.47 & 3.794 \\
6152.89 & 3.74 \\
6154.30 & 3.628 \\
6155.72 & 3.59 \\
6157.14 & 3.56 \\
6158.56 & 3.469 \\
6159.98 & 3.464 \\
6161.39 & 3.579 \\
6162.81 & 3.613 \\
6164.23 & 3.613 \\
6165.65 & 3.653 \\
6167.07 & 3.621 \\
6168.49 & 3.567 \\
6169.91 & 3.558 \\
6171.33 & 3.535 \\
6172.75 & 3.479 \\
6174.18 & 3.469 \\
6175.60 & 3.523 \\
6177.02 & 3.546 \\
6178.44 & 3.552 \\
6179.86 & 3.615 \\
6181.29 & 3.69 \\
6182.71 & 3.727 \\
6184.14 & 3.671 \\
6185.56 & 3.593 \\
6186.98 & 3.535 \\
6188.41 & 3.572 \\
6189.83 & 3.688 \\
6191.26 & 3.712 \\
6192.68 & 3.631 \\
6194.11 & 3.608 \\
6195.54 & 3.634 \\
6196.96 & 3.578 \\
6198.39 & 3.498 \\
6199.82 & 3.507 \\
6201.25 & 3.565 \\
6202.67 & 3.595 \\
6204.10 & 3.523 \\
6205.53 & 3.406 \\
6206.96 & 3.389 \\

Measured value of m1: 1.0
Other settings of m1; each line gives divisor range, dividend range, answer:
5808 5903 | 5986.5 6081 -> 1.05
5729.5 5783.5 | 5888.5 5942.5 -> 0.92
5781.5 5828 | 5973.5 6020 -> 0.96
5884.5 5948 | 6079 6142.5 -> 1.09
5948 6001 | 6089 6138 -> 0.99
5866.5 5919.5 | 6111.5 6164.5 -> 1.09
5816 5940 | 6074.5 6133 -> 1.04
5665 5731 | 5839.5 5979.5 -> 0.97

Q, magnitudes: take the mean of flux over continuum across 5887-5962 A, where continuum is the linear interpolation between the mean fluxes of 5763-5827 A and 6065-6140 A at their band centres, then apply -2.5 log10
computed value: 0.08 mag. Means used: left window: 3.86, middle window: 3.56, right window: 3.81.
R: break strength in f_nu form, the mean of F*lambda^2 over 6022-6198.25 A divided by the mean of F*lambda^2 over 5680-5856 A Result 1.10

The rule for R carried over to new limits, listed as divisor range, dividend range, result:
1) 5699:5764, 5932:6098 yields 1.10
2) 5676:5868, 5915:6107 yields 1.08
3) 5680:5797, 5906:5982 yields 1.06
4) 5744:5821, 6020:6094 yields 1.09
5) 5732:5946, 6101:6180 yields 1.09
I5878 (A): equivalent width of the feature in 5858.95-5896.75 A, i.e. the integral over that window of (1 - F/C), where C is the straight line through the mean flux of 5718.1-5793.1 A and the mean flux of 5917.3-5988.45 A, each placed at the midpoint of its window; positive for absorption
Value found 3.72 A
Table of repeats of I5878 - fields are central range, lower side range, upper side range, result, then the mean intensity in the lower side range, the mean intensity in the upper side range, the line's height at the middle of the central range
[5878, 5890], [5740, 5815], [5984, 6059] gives 2.05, 3.87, 3.8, 3.84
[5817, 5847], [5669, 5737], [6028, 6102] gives -1.36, 3.76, 3.85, 3.79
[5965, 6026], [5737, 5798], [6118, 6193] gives -0.67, 3.83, 3.64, 3.72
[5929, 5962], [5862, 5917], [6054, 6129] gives -2.35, 3.41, 3.82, 3.52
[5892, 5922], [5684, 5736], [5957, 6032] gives 2.87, 3.78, 3.78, 3.78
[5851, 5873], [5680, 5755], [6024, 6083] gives 0.74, 3.78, 3.86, 3.82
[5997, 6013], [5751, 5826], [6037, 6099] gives 0.66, 3.87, 3.82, 3.83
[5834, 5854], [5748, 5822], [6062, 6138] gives -0.55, 3.87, 3.81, 3.86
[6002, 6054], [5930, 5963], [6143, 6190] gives -1.15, 3.78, 3.61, 3.72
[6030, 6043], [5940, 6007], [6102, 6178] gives -0.68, 3.78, 3.69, 3.74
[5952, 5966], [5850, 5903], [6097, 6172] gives -1.10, 3.4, 3.71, 3.5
